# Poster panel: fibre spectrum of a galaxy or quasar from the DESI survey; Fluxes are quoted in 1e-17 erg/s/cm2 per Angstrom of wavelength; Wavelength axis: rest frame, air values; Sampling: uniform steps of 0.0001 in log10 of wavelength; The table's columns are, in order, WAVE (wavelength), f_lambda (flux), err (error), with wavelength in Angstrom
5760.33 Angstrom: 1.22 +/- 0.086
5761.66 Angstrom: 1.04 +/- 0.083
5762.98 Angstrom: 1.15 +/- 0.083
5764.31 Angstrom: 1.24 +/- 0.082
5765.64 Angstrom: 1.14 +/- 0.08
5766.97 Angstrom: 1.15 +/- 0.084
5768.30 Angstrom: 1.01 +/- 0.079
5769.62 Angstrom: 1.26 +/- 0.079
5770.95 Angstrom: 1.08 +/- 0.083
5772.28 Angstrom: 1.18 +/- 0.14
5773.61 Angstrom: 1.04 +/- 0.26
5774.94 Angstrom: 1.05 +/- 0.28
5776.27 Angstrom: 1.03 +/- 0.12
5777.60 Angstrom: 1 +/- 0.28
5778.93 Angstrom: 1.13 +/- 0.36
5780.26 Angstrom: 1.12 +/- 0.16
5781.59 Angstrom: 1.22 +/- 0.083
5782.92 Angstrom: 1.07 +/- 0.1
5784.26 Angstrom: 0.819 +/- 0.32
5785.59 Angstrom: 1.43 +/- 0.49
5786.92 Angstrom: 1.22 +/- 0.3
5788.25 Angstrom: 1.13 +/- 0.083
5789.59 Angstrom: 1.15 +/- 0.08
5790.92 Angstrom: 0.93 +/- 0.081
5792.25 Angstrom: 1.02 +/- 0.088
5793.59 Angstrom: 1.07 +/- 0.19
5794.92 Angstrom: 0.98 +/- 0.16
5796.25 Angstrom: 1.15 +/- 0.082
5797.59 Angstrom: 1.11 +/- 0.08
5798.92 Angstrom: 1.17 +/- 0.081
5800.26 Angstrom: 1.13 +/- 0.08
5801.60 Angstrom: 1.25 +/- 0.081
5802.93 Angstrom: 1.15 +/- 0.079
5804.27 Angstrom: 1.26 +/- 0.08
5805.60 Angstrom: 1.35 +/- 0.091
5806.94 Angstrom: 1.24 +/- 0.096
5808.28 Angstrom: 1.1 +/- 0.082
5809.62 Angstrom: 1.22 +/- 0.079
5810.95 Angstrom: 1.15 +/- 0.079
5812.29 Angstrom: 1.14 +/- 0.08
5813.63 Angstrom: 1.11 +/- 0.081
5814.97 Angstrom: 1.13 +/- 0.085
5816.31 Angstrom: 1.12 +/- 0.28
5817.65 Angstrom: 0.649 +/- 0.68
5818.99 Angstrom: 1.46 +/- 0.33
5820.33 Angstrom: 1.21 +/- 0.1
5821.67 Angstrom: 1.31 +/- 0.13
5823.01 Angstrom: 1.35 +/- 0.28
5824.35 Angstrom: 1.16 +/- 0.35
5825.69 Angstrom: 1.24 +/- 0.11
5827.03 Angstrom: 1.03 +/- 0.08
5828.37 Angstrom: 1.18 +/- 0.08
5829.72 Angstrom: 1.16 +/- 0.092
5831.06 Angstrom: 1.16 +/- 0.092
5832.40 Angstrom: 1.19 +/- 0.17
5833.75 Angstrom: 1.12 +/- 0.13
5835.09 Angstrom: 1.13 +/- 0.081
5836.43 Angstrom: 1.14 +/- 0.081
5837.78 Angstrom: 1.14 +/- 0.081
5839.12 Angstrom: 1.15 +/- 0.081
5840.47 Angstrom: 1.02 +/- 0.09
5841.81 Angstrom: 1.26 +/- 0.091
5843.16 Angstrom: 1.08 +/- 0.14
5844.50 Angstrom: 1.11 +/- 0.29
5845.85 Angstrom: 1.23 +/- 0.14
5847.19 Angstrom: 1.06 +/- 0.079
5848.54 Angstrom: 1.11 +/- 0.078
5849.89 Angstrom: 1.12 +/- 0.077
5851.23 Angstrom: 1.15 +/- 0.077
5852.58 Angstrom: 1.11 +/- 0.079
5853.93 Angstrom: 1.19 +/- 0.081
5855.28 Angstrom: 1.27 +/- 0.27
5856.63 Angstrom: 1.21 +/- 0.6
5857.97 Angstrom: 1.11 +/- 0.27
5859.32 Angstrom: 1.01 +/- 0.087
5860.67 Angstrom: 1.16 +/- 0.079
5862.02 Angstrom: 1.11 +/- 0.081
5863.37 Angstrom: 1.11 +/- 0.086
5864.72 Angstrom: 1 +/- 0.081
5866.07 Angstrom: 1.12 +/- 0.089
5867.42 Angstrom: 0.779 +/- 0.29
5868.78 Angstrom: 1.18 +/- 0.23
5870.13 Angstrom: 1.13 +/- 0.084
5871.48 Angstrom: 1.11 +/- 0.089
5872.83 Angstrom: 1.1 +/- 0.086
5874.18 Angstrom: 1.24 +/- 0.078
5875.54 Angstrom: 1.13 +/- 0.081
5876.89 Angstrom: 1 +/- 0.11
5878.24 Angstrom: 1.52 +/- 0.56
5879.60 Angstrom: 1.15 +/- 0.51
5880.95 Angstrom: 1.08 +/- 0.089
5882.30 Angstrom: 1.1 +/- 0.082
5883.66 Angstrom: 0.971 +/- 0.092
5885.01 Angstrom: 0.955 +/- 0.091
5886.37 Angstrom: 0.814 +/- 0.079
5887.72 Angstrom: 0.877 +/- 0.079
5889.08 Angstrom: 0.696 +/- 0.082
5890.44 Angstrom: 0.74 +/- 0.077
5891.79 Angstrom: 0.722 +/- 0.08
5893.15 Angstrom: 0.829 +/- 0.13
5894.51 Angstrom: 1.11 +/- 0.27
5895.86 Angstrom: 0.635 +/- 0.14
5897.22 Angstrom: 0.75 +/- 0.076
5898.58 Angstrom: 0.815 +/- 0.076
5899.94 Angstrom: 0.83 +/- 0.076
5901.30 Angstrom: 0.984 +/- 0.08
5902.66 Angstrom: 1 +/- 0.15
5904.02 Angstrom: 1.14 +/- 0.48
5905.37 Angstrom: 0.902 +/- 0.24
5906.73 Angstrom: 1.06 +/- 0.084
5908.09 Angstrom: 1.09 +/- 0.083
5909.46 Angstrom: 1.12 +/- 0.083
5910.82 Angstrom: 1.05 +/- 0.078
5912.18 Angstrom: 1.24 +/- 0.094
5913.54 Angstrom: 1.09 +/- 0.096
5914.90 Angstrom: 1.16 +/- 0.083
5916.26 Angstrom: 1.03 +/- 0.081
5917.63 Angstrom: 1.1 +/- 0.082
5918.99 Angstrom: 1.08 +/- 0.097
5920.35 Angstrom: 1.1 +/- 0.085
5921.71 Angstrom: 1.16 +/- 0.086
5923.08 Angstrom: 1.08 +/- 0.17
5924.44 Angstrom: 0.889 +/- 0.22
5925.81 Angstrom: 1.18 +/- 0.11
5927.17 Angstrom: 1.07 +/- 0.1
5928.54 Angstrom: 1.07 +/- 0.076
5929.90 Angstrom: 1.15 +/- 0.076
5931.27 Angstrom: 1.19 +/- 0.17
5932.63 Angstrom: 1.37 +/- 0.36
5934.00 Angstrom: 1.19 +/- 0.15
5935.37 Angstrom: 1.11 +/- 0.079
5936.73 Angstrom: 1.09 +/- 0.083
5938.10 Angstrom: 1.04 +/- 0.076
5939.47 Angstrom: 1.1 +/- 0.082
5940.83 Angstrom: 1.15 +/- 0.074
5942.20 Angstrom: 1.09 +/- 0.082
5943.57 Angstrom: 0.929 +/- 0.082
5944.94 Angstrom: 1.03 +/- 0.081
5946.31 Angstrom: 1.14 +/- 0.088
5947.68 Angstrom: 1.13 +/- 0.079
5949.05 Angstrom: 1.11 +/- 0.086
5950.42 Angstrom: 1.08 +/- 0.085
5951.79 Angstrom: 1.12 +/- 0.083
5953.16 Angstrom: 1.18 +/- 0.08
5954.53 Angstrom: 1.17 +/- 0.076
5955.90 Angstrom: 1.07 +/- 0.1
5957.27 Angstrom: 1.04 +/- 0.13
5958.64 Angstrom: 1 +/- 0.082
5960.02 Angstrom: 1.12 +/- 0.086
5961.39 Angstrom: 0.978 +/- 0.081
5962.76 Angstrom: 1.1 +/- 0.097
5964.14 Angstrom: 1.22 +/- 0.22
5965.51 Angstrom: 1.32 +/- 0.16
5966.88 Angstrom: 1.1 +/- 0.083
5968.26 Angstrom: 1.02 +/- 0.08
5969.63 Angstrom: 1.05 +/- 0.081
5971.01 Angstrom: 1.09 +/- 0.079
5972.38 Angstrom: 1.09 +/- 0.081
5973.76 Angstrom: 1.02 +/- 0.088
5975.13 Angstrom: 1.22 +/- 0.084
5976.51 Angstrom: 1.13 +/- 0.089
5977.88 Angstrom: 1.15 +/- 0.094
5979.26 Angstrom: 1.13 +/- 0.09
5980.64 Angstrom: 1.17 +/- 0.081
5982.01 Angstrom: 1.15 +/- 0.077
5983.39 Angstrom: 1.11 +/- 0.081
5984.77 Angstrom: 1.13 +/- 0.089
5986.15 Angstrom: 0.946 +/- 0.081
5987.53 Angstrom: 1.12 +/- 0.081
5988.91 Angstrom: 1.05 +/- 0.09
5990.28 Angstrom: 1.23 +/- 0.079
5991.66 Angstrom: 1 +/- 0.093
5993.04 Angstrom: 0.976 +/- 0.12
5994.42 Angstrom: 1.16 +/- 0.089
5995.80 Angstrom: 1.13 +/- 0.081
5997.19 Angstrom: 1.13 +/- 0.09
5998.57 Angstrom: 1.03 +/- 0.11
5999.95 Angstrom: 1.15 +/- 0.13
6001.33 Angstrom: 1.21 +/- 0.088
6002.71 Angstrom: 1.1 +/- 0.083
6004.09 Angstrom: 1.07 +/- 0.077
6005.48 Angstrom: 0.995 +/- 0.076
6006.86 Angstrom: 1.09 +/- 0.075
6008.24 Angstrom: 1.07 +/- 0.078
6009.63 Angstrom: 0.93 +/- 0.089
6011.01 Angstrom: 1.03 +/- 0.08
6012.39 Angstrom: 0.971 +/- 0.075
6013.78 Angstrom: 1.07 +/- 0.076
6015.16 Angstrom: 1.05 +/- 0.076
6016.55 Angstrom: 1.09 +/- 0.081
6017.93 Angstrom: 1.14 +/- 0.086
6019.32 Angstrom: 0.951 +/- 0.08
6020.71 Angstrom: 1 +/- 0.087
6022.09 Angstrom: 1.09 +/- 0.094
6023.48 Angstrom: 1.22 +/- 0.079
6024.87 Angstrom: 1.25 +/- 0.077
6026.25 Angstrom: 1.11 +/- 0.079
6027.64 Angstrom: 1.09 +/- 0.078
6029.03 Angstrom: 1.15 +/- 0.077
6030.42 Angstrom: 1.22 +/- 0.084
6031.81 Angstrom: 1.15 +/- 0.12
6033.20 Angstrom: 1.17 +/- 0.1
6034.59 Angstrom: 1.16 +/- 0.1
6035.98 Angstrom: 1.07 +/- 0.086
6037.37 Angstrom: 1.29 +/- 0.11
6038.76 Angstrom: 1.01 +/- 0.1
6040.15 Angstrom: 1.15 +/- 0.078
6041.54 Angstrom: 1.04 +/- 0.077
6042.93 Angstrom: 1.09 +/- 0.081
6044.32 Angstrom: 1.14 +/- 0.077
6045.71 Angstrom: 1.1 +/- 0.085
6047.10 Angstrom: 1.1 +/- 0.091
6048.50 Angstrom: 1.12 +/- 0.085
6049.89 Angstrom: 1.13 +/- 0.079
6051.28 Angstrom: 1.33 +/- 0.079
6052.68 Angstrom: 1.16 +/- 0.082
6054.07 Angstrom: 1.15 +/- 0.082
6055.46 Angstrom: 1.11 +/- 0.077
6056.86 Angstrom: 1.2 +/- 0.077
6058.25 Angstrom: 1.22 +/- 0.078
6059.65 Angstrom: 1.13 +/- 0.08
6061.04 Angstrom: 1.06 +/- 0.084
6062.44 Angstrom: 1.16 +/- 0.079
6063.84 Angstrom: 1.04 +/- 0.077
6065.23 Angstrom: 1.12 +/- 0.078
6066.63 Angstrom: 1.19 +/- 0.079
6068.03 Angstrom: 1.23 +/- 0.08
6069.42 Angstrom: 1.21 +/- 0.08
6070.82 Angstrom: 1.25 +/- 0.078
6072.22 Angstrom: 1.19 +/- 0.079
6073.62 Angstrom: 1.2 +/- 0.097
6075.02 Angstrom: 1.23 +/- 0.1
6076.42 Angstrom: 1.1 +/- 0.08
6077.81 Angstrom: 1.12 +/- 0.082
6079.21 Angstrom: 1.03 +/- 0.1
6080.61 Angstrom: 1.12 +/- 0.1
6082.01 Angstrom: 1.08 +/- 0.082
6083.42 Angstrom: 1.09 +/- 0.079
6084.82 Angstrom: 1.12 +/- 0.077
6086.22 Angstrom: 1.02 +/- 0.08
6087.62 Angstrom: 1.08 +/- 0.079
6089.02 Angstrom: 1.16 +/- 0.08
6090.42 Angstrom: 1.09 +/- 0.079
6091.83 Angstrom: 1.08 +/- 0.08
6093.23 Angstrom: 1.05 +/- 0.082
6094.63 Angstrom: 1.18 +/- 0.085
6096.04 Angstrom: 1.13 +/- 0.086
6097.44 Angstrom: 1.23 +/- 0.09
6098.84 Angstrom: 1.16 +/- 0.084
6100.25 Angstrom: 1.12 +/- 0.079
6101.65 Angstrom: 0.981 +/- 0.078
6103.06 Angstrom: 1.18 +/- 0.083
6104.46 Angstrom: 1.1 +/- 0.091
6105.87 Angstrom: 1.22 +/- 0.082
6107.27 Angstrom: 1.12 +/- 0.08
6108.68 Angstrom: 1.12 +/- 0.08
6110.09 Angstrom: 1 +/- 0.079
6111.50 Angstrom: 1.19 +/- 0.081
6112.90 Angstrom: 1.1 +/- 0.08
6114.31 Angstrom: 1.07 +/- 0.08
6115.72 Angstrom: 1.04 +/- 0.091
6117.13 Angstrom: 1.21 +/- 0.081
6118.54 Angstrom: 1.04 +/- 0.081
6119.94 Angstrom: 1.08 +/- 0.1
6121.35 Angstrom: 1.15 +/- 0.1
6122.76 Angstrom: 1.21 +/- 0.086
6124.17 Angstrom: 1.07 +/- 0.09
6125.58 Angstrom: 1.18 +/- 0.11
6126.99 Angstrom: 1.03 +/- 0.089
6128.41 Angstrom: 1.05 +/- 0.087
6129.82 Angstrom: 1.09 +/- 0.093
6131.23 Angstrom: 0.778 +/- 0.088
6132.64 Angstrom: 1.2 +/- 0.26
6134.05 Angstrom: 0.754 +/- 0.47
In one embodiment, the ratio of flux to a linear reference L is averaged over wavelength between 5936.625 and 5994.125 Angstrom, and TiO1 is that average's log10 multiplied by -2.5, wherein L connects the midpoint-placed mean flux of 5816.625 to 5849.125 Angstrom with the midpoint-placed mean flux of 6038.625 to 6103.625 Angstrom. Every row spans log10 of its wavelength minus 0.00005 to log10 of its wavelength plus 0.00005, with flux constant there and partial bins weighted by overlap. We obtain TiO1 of 0.04 mag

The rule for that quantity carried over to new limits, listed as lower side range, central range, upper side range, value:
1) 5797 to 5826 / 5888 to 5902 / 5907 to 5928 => 0.34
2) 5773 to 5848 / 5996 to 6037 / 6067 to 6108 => 0.04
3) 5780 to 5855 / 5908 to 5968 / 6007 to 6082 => 0.03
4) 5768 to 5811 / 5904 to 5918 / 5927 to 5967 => 0.03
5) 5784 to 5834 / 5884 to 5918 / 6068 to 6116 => 0.20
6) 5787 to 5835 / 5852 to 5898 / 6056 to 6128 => 0.12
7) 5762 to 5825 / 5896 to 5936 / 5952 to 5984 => 0.06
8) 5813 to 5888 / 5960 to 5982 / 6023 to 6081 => 0.02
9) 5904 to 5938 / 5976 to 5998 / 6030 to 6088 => 0.02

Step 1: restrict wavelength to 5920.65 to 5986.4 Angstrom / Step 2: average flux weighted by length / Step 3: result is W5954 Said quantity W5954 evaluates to 1.11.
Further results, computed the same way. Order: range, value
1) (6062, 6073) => 1.17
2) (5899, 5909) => 0.998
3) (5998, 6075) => 1.12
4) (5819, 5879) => 1.15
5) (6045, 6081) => 1.15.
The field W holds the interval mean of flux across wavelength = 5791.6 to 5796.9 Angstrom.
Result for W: 1.06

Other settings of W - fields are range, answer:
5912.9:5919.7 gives 1.09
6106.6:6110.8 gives 1.08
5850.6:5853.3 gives 1.13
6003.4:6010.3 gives 1.03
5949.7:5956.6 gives 1.12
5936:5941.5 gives 1.1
